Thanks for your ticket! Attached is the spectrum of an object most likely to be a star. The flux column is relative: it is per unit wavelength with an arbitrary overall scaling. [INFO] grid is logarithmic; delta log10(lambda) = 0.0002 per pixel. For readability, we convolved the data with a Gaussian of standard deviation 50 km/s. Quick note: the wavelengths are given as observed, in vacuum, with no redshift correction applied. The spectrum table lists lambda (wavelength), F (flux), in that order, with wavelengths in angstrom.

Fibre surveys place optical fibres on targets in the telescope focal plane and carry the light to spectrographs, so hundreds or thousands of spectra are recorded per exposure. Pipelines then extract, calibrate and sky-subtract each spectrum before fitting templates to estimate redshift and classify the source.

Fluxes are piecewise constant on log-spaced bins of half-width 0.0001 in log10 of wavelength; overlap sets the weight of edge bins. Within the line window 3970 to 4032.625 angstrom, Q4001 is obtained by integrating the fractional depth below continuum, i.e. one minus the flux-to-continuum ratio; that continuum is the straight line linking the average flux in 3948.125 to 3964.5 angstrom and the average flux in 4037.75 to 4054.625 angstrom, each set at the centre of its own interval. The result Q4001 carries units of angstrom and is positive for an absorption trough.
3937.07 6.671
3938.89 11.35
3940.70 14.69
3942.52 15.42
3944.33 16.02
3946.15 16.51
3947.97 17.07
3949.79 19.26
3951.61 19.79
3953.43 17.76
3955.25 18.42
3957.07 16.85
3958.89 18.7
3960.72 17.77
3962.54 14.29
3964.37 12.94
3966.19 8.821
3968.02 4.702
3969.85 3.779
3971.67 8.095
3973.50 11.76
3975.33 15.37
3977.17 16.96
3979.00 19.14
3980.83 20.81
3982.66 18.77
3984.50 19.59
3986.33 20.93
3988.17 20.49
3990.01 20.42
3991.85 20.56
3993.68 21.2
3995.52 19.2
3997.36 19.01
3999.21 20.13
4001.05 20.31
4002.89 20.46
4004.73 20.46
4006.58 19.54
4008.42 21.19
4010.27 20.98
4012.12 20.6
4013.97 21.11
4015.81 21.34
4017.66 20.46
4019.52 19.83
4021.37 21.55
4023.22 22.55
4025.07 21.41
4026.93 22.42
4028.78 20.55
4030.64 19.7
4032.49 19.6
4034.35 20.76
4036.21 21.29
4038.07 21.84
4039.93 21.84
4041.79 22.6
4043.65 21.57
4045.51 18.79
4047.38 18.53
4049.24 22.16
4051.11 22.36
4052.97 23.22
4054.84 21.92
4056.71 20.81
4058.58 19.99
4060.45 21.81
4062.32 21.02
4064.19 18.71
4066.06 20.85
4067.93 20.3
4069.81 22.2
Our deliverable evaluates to 0.4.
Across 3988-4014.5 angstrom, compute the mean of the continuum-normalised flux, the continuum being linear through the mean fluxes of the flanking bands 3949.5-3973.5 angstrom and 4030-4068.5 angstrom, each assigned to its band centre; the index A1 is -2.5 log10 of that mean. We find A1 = -0.20 mag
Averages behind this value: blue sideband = 13.7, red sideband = 21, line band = 20.4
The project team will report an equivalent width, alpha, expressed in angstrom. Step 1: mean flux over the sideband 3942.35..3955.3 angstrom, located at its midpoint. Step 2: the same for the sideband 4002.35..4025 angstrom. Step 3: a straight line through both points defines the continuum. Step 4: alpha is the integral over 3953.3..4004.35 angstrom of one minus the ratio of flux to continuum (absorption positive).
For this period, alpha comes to 6.6 angstrom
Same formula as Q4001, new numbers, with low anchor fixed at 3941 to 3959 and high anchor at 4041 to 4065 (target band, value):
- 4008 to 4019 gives -0.7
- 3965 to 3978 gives 5.9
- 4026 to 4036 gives -0.2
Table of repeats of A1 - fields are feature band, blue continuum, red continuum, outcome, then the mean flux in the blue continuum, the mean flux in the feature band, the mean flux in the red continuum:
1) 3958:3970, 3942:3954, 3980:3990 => 0.466 mag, 17.5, 12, 20.1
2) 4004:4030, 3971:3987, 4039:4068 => -0.107 mag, 16.9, 21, 21.1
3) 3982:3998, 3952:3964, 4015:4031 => -0.051 mag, 17.2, 20.1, 21.1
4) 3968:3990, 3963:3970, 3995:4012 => -0.221 mag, 8.4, 15.7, 20.2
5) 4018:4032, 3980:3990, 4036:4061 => -0.009 mag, 20.1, 21.1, 21.3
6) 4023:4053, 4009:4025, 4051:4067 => -0.003 mag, 21.1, 21.2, 21.1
